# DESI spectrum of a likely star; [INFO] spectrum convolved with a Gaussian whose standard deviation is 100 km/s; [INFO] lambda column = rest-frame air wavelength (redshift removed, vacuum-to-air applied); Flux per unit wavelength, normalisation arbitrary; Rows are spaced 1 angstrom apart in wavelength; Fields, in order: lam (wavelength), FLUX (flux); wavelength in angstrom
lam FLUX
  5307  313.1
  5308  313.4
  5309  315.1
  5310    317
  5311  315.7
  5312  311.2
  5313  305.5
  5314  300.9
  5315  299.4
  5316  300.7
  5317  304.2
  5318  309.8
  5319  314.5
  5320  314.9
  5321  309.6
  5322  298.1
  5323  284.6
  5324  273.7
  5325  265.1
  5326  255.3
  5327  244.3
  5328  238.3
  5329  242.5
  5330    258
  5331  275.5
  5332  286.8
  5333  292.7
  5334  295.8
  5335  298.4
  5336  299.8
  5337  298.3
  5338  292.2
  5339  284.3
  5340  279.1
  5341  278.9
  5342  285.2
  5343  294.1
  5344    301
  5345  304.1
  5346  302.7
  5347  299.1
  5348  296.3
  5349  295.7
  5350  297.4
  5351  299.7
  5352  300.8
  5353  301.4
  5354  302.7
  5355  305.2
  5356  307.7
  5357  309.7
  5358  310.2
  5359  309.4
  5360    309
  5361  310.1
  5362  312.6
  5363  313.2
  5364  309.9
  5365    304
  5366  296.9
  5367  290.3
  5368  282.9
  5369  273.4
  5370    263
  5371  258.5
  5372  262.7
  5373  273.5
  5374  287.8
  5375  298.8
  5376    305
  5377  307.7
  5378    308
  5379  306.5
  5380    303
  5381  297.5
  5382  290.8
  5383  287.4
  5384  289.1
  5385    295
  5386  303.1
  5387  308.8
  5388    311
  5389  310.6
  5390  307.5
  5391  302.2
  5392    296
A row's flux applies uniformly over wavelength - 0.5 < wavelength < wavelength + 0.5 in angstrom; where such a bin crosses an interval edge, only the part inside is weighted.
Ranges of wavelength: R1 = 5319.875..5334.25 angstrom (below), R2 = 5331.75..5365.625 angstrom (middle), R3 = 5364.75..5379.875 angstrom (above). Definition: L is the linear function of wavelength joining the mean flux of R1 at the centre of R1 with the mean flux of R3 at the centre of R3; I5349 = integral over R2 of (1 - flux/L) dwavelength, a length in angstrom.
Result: -2.3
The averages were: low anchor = 274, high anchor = 288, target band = 300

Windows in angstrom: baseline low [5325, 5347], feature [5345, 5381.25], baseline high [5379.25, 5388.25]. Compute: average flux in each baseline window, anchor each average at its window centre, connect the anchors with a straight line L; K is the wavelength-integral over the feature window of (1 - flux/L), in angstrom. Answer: -0.85 angstrom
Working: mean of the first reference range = 281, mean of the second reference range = 298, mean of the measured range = 298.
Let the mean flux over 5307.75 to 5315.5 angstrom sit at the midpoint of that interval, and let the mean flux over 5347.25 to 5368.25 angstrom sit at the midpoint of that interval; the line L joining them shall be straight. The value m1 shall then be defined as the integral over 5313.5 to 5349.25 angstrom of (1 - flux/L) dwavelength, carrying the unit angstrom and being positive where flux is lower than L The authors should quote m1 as 2.2 angstrom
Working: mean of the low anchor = 310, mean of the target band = 288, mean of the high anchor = 303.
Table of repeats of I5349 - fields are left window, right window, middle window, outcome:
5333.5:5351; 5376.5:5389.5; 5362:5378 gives 0.5 angstrom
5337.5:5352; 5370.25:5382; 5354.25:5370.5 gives -0.5 angstrom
